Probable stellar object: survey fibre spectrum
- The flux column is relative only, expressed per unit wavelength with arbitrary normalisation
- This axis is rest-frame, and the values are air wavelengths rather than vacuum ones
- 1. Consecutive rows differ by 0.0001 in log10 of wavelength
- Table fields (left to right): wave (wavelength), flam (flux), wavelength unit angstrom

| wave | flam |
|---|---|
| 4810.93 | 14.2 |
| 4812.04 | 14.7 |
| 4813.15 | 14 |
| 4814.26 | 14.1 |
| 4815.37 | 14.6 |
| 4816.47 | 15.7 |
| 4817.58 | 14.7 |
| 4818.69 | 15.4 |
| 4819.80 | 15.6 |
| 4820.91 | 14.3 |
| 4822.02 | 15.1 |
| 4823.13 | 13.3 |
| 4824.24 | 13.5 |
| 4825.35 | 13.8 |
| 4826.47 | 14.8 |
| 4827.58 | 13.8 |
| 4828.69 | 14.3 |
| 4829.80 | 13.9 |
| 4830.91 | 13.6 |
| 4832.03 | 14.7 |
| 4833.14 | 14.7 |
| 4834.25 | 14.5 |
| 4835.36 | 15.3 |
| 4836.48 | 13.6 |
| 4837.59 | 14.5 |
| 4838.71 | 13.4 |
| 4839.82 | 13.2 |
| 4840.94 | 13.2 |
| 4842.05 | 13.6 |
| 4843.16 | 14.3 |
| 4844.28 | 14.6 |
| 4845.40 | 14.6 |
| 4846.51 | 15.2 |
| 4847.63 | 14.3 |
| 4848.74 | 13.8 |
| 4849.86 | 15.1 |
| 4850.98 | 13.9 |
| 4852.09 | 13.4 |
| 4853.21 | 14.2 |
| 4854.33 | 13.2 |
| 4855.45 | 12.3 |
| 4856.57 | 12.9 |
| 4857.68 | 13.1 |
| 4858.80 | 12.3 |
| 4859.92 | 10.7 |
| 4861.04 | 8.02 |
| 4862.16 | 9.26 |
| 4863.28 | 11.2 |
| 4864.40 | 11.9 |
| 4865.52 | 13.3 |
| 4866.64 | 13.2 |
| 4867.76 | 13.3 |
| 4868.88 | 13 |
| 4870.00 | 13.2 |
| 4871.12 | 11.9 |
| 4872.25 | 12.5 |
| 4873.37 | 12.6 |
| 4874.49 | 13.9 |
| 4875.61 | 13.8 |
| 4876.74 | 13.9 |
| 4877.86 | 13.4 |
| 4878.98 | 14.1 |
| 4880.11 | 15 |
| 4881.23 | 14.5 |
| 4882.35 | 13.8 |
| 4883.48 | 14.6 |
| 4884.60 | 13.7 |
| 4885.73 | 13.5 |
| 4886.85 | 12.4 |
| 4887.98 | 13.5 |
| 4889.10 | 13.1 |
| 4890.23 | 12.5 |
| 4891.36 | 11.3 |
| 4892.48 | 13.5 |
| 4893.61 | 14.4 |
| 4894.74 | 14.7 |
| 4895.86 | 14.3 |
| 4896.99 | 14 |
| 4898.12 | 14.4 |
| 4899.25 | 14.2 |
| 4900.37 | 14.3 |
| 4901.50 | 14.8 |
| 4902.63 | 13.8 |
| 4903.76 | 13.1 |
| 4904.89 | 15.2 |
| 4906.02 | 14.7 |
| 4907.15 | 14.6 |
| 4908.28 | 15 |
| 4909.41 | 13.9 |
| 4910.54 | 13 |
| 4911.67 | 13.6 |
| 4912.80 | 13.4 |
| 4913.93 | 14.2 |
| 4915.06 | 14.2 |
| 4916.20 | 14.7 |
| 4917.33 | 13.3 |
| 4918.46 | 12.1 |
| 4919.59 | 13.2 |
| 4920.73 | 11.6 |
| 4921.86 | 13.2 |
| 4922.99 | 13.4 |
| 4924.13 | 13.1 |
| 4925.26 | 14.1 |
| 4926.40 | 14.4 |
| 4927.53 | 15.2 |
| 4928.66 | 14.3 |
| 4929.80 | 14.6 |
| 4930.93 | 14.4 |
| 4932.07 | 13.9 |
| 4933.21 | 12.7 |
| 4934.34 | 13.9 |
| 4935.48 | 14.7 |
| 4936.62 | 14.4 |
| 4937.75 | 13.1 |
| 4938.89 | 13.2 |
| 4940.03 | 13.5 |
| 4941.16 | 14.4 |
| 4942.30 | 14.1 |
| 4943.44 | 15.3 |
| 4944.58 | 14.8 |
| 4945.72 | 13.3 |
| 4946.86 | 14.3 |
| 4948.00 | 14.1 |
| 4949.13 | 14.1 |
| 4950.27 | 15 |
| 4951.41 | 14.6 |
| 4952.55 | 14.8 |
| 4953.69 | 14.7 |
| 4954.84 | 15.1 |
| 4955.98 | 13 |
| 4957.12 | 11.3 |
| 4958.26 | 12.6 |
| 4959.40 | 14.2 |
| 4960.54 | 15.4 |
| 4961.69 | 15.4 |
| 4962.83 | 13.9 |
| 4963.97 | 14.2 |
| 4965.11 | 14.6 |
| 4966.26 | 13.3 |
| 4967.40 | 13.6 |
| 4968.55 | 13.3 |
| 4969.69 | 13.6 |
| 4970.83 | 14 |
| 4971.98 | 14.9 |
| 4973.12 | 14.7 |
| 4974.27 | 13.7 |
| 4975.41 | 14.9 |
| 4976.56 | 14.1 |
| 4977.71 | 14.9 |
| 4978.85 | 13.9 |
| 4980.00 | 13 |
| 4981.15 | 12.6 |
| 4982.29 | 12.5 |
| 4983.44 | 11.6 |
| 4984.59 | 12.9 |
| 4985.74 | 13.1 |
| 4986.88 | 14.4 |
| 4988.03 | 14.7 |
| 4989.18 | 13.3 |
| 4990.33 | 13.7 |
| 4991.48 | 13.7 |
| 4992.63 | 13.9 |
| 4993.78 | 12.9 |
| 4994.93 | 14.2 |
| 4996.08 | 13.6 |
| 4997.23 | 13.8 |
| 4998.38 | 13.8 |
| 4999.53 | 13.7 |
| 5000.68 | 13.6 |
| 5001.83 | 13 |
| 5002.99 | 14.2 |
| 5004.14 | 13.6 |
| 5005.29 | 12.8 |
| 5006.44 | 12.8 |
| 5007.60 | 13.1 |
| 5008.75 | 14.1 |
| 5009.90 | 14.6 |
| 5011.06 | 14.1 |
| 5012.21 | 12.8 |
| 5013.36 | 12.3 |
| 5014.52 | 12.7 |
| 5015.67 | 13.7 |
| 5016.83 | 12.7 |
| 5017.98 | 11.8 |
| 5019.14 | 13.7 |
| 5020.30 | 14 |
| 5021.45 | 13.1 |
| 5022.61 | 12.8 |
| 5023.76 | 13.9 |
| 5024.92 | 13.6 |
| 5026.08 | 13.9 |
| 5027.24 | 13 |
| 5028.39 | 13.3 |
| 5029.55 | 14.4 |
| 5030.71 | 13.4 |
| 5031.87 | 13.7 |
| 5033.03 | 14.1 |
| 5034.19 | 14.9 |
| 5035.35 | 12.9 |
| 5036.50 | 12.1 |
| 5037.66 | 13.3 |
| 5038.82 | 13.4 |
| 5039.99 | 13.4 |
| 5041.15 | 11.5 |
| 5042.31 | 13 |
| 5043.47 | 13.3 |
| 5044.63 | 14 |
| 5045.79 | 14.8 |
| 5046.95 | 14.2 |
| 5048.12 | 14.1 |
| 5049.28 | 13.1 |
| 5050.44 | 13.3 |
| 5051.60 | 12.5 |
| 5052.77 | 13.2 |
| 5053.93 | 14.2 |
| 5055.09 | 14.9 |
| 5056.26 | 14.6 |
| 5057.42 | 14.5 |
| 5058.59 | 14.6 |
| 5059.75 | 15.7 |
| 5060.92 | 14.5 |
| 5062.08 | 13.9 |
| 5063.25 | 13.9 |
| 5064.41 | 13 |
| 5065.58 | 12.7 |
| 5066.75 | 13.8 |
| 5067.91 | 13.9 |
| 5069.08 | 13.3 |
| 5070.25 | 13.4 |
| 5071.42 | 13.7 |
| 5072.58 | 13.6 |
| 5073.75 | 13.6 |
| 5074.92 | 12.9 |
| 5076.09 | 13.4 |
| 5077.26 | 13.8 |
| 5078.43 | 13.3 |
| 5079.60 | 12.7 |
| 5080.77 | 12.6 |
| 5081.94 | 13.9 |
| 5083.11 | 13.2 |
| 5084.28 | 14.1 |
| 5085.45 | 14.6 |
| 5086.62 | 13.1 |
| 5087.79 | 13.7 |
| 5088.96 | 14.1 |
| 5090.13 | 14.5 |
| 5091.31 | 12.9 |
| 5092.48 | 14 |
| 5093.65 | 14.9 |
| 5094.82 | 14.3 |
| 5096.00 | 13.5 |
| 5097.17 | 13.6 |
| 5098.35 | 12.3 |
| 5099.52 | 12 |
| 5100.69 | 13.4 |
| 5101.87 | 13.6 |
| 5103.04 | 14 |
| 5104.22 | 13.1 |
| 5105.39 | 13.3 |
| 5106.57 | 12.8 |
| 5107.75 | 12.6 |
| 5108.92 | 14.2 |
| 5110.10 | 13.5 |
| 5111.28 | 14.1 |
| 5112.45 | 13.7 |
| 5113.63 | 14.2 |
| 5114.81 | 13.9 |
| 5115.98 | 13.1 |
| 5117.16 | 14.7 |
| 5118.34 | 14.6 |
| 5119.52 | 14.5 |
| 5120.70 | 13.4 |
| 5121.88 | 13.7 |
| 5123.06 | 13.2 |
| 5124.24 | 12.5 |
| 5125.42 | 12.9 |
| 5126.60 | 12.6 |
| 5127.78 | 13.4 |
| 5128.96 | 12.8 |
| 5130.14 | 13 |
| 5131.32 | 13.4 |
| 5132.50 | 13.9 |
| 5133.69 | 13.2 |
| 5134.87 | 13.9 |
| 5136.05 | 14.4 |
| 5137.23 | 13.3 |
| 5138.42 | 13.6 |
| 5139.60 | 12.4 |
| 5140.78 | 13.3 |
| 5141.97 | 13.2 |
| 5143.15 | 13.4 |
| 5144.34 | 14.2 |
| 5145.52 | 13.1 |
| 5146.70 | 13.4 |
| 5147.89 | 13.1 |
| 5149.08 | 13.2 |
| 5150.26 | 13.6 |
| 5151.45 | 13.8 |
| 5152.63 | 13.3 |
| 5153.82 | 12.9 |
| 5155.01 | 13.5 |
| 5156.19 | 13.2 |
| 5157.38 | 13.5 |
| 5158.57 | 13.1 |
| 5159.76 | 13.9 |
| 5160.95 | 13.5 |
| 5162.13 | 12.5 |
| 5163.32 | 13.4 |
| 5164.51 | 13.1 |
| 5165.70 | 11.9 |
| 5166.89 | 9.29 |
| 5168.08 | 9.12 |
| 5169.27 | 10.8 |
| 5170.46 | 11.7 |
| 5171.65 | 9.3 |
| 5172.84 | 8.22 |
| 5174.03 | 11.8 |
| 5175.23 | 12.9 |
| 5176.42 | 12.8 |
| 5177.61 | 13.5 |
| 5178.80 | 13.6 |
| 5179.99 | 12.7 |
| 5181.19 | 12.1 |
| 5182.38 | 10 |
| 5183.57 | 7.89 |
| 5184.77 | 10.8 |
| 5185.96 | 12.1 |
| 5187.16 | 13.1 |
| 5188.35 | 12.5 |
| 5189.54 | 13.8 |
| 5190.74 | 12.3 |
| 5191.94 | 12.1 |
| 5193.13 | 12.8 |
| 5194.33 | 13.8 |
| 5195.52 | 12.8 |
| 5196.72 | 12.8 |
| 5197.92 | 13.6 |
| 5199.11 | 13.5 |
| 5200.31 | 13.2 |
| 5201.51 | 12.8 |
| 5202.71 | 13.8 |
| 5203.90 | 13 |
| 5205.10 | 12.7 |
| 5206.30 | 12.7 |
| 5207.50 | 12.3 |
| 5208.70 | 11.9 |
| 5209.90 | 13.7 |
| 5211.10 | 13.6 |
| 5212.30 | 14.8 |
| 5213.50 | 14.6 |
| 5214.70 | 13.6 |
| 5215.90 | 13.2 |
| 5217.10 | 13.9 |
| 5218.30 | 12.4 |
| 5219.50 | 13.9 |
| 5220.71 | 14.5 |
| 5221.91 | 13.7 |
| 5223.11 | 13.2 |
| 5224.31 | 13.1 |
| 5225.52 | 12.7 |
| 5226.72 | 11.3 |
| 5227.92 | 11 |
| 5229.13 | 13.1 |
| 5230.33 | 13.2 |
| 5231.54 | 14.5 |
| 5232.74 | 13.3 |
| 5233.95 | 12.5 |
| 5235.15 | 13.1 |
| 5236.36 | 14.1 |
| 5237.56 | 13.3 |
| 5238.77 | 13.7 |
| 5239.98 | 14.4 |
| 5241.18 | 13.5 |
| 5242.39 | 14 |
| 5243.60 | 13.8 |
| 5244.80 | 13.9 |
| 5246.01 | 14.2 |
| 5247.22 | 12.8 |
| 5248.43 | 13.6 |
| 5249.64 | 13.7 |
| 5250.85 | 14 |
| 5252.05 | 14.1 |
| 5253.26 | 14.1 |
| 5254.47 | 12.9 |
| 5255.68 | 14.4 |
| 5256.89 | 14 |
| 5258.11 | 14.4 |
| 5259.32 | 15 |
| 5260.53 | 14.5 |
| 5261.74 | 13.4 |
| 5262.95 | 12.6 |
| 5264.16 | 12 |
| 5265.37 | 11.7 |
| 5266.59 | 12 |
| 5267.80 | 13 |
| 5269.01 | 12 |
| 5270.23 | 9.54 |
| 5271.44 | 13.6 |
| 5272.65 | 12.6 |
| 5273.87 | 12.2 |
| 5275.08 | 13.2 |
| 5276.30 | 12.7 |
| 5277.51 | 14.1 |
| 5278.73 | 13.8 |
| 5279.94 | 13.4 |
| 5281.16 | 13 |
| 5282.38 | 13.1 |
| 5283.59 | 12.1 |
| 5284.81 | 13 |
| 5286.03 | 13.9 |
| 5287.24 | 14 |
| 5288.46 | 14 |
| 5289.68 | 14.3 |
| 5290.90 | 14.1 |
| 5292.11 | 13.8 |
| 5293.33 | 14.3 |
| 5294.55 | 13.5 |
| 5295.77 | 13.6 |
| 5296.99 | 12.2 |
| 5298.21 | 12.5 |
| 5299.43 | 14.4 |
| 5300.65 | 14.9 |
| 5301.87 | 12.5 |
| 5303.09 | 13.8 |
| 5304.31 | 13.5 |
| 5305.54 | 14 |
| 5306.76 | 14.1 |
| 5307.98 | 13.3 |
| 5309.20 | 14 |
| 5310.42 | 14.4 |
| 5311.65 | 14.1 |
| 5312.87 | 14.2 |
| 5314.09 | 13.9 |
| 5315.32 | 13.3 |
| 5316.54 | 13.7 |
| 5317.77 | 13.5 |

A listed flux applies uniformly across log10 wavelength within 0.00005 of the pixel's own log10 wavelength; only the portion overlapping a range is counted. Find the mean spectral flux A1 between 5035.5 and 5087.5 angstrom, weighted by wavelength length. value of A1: 13.6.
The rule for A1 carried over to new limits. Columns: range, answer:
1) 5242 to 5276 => 13.2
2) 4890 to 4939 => 13.8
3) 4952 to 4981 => 14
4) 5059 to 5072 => 13.8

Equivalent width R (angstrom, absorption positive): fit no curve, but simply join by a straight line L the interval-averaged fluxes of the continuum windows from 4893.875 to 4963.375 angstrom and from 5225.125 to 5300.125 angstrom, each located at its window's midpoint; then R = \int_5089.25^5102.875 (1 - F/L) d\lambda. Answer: 0.1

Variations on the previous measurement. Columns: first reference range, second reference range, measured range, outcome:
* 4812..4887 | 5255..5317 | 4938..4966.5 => -1.13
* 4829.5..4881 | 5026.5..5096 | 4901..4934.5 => -1.02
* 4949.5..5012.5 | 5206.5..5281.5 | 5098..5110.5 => 0.35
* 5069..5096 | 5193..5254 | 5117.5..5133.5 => 0.19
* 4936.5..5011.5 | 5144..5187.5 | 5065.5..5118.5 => -2.93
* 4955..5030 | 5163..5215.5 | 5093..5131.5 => -1.97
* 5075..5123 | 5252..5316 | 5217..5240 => 0.46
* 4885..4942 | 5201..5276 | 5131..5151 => -0.05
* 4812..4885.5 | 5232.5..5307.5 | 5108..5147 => -0.09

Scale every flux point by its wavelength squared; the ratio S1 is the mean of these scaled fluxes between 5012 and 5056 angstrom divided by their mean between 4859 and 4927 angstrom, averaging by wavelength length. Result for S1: 1.06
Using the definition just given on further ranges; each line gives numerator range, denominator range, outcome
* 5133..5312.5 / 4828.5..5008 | 1.08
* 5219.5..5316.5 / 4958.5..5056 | 1.09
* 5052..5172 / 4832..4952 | 1.07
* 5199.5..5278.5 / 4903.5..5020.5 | 1.07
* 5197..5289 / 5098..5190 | 1.07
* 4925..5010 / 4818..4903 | 1.07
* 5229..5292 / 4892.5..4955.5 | 1.09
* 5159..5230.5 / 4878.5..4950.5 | 1.01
